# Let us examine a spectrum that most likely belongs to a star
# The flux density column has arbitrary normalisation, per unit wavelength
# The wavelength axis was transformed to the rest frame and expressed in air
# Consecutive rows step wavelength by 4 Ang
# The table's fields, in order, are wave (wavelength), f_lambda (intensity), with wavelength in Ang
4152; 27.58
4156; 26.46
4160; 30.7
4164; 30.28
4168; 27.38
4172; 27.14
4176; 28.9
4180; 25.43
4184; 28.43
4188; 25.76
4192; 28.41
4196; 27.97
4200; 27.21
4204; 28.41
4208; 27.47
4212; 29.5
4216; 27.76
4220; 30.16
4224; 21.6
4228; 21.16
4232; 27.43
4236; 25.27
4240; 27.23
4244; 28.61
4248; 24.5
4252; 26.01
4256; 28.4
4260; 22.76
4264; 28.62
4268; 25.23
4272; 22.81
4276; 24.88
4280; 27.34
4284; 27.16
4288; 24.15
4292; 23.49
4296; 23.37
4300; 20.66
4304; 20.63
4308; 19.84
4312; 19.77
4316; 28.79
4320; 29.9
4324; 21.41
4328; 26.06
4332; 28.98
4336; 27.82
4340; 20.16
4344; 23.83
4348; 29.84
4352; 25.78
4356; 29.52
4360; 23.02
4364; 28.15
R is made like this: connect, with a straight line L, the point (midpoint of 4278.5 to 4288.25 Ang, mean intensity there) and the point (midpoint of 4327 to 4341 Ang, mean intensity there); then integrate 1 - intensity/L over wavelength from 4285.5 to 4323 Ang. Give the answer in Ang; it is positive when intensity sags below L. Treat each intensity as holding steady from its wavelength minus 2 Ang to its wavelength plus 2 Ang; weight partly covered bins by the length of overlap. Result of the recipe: 4.2 Ang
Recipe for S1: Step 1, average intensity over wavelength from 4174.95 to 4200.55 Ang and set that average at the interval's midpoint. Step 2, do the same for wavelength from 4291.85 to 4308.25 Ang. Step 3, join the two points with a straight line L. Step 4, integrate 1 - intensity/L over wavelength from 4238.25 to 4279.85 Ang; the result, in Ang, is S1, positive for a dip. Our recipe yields -3.97 Ang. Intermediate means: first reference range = 27.4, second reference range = 21.6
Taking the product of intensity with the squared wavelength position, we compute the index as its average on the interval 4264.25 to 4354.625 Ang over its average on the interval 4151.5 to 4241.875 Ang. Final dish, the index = 0.96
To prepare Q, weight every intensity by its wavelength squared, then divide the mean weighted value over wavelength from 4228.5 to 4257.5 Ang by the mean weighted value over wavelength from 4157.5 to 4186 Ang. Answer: 0.97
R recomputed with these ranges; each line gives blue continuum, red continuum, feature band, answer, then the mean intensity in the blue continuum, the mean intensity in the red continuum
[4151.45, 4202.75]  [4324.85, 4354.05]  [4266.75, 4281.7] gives 0.9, 27.8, 25.9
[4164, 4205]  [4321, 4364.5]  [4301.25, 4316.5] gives 2.7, 27.6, 25.9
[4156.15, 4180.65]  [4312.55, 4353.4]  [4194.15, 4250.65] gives 1.8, 28.3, 26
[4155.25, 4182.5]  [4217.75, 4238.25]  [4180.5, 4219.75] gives -2.0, 28.1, 25.2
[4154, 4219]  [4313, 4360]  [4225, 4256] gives 1.8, 28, 26.3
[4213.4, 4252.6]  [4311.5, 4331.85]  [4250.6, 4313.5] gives 4.6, 26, 25.9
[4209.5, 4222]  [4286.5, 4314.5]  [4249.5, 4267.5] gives -0.6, 29.1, 21.8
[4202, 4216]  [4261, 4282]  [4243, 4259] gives 0.0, 28.4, 25.6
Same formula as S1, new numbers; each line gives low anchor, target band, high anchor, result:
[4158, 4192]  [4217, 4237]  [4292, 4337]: 1.0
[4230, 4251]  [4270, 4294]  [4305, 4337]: 0.8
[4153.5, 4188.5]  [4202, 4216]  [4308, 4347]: -0.6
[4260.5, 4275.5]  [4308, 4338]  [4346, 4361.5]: 0.9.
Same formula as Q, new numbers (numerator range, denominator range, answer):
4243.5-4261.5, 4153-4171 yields 0.95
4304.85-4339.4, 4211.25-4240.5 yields 1.00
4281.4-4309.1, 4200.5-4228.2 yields 0.88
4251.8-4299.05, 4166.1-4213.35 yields 0.95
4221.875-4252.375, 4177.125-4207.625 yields 0.94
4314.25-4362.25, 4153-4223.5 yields 1.01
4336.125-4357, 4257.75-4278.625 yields 1.07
